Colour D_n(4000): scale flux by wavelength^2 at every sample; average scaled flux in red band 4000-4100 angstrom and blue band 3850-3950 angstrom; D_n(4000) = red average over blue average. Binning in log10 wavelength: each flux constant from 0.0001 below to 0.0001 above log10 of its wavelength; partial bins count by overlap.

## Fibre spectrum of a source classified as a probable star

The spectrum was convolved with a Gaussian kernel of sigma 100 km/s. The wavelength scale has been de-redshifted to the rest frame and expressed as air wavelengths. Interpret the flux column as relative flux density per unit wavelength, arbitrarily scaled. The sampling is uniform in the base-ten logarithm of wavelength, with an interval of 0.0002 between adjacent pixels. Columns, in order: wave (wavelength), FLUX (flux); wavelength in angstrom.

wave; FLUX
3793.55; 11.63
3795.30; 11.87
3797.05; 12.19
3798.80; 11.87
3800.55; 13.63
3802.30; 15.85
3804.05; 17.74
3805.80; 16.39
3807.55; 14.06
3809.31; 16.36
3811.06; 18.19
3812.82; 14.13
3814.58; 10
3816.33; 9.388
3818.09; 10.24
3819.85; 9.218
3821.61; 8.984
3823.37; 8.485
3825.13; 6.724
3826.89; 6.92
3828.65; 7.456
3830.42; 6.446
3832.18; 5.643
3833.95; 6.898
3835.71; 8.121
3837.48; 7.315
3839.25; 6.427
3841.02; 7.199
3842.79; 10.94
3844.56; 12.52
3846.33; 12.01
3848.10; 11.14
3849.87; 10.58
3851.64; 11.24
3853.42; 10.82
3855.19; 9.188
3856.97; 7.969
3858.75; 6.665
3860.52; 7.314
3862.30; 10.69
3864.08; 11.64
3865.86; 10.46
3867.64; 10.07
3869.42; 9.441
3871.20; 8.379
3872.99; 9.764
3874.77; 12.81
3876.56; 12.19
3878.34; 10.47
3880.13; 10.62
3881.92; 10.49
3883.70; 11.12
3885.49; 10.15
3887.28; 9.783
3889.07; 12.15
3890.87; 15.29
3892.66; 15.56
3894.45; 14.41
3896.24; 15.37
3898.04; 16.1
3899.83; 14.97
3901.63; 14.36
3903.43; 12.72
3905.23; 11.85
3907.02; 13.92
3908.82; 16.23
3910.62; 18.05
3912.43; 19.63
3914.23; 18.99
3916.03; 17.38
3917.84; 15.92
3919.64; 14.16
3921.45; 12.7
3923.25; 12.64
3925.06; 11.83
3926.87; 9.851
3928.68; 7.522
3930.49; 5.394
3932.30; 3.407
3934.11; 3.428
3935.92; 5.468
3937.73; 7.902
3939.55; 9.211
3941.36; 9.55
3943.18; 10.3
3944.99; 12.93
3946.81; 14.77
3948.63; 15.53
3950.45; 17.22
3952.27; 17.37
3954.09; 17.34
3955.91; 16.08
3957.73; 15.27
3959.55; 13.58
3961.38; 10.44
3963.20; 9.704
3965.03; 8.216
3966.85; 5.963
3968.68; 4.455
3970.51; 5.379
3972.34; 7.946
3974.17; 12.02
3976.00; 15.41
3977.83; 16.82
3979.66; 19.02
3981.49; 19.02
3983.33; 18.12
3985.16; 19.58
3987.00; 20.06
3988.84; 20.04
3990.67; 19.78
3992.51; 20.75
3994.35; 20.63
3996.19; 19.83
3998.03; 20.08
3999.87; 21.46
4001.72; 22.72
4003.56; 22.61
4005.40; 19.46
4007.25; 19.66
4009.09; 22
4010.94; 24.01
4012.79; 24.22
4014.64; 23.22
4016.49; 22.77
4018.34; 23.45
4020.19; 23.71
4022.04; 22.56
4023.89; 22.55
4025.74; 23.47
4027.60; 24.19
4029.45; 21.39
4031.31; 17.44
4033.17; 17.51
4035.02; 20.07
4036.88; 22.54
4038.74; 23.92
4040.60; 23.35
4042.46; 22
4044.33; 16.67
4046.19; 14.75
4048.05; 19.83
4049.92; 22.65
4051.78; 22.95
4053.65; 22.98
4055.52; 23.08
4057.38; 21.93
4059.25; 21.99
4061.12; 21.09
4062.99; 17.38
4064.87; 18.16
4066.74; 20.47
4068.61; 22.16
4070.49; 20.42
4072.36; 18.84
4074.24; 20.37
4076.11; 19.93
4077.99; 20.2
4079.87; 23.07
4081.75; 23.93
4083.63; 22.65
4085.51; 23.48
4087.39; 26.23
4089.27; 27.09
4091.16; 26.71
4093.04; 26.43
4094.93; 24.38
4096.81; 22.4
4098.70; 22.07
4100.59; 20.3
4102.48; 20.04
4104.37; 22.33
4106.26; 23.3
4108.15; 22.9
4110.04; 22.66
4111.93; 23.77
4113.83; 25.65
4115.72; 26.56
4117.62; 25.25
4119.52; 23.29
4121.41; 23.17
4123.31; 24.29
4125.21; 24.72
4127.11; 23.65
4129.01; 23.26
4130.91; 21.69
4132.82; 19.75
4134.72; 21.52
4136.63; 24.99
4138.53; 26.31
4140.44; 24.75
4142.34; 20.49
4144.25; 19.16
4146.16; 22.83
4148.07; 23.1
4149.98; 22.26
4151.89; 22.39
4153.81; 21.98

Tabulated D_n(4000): 2.03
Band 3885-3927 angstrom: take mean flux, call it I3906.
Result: 14.5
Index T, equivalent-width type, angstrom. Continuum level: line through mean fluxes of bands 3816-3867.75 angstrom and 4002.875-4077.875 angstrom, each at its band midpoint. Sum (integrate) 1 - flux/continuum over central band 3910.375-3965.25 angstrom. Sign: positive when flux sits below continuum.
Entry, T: 9.2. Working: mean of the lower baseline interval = 8.94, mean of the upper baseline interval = 21.3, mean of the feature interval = 12.3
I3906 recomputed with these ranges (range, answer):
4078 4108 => 23.5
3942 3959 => 15.1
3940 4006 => 15.5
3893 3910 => 14.5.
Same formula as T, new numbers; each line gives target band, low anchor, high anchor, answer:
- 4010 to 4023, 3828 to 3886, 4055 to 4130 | -3.5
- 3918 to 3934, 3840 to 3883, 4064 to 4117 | 4.7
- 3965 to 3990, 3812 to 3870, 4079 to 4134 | 4.1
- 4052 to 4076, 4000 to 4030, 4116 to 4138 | 2.3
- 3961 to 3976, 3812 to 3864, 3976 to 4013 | 8.2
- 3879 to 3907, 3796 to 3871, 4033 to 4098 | 0.8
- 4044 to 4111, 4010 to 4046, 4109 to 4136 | 2.6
